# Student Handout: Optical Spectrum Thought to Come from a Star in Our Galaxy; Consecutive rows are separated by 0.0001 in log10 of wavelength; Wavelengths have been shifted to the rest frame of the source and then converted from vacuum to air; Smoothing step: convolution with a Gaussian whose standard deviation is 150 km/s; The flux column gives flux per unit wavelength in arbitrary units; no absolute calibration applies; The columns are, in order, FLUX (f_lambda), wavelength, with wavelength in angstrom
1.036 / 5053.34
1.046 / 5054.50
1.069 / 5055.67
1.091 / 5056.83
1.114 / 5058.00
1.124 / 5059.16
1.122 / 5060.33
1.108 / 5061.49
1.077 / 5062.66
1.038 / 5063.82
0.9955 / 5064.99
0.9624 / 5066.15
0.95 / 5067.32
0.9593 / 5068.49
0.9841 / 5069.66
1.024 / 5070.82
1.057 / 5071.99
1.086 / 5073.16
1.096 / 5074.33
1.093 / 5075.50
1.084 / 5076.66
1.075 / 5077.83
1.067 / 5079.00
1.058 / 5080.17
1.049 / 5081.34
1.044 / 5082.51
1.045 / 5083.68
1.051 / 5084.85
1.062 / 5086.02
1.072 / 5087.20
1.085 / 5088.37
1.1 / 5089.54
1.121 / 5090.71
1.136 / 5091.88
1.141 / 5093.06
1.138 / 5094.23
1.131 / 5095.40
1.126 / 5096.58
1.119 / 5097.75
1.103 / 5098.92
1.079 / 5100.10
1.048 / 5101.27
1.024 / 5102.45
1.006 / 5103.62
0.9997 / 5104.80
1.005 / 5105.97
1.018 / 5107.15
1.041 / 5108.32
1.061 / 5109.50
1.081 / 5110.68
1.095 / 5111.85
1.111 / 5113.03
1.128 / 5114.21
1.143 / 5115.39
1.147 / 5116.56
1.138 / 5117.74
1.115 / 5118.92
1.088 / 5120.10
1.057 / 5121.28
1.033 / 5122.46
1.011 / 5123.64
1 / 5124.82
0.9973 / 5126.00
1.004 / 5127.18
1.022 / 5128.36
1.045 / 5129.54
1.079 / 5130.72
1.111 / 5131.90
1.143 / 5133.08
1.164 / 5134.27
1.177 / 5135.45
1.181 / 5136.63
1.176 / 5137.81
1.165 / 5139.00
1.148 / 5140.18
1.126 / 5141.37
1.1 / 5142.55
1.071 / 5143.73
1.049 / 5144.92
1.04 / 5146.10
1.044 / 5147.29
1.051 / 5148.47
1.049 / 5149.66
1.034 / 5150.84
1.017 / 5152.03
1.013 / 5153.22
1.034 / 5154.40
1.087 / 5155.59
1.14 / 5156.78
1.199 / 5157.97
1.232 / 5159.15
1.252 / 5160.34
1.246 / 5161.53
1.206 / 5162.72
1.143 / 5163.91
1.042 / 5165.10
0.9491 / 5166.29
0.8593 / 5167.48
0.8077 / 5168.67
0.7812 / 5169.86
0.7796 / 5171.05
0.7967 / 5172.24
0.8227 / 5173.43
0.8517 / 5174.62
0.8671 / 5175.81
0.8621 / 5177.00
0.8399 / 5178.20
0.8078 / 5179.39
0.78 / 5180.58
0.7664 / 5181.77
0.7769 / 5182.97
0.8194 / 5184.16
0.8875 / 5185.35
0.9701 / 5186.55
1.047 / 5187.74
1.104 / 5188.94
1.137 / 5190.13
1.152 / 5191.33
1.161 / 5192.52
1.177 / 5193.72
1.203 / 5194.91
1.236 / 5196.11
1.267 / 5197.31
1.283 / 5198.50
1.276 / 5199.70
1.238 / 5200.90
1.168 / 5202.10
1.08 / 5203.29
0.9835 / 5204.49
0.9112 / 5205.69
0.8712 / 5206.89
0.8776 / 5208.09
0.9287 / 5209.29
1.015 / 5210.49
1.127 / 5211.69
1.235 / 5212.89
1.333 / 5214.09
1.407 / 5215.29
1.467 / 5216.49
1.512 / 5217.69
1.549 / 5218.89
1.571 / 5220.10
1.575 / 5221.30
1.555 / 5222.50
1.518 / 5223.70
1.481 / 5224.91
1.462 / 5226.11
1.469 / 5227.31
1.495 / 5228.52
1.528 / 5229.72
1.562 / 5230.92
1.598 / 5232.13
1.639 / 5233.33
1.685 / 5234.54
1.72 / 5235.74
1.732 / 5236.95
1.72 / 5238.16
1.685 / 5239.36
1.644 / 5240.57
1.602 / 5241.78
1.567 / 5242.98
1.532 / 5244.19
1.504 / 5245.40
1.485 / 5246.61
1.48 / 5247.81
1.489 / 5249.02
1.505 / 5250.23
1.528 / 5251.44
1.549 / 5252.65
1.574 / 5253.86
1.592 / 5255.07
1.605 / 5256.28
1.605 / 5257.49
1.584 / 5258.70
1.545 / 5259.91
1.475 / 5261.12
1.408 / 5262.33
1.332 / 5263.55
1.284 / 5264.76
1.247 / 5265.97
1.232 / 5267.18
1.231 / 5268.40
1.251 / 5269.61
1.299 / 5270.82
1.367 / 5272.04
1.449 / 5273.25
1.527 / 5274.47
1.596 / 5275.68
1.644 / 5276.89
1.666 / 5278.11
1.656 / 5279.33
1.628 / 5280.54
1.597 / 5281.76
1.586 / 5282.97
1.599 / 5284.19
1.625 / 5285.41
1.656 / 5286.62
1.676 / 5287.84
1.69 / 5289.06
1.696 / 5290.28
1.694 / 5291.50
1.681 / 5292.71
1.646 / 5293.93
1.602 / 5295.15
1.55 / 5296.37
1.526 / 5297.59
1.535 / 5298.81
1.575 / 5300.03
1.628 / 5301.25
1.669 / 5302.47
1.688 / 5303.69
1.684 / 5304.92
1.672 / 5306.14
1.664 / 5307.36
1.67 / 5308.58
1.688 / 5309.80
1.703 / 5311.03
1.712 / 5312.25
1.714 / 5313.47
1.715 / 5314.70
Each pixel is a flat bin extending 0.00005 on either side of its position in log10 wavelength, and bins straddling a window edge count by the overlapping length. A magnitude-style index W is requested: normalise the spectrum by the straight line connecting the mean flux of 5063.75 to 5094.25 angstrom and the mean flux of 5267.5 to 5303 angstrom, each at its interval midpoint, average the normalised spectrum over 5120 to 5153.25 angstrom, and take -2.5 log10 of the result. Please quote 0.12 mag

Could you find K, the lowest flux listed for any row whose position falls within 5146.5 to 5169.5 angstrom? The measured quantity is 0.8077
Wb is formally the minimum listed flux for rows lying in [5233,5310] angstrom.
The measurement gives 1.231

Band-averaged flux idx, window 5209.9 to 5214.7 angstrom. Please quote 1.18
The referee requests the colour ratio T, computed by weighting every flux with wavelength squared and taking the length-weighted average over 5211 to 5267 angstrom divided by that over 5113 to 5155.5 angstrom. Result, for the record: 1.5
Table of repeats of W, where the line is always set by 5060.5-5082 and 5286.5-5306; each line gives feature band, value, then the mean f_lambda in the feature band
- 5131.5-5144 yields 0.069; 1.14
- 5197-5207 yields 0.225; 1.13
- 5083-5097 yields -0.005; 1.1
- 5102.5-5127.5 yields 0.096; 1.06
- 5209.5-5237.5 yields -0.025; 1.48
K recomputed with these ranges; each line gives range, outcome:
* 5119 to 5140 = 0.9973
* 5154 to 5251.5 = 0.7664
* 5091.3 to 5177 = 0.7796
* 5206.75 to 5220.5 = 0.8712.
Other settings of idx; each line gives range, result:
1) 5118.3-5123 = 1.07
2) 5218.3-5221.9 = 1.56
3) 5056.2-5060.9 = 1.11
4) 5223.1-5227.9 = 1.48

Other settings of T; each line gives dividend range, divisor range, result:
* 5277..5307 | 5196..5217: 1.47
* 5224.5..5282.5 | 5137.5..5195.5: 1.55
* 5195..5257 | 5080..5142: 1.37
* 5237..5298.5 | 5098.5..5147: 1.51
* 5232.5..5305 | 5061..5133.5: 1.56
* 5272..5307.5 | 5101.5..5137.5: 1.61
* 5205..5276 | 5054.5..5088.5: 1.46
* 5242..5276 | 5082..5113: 1.44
